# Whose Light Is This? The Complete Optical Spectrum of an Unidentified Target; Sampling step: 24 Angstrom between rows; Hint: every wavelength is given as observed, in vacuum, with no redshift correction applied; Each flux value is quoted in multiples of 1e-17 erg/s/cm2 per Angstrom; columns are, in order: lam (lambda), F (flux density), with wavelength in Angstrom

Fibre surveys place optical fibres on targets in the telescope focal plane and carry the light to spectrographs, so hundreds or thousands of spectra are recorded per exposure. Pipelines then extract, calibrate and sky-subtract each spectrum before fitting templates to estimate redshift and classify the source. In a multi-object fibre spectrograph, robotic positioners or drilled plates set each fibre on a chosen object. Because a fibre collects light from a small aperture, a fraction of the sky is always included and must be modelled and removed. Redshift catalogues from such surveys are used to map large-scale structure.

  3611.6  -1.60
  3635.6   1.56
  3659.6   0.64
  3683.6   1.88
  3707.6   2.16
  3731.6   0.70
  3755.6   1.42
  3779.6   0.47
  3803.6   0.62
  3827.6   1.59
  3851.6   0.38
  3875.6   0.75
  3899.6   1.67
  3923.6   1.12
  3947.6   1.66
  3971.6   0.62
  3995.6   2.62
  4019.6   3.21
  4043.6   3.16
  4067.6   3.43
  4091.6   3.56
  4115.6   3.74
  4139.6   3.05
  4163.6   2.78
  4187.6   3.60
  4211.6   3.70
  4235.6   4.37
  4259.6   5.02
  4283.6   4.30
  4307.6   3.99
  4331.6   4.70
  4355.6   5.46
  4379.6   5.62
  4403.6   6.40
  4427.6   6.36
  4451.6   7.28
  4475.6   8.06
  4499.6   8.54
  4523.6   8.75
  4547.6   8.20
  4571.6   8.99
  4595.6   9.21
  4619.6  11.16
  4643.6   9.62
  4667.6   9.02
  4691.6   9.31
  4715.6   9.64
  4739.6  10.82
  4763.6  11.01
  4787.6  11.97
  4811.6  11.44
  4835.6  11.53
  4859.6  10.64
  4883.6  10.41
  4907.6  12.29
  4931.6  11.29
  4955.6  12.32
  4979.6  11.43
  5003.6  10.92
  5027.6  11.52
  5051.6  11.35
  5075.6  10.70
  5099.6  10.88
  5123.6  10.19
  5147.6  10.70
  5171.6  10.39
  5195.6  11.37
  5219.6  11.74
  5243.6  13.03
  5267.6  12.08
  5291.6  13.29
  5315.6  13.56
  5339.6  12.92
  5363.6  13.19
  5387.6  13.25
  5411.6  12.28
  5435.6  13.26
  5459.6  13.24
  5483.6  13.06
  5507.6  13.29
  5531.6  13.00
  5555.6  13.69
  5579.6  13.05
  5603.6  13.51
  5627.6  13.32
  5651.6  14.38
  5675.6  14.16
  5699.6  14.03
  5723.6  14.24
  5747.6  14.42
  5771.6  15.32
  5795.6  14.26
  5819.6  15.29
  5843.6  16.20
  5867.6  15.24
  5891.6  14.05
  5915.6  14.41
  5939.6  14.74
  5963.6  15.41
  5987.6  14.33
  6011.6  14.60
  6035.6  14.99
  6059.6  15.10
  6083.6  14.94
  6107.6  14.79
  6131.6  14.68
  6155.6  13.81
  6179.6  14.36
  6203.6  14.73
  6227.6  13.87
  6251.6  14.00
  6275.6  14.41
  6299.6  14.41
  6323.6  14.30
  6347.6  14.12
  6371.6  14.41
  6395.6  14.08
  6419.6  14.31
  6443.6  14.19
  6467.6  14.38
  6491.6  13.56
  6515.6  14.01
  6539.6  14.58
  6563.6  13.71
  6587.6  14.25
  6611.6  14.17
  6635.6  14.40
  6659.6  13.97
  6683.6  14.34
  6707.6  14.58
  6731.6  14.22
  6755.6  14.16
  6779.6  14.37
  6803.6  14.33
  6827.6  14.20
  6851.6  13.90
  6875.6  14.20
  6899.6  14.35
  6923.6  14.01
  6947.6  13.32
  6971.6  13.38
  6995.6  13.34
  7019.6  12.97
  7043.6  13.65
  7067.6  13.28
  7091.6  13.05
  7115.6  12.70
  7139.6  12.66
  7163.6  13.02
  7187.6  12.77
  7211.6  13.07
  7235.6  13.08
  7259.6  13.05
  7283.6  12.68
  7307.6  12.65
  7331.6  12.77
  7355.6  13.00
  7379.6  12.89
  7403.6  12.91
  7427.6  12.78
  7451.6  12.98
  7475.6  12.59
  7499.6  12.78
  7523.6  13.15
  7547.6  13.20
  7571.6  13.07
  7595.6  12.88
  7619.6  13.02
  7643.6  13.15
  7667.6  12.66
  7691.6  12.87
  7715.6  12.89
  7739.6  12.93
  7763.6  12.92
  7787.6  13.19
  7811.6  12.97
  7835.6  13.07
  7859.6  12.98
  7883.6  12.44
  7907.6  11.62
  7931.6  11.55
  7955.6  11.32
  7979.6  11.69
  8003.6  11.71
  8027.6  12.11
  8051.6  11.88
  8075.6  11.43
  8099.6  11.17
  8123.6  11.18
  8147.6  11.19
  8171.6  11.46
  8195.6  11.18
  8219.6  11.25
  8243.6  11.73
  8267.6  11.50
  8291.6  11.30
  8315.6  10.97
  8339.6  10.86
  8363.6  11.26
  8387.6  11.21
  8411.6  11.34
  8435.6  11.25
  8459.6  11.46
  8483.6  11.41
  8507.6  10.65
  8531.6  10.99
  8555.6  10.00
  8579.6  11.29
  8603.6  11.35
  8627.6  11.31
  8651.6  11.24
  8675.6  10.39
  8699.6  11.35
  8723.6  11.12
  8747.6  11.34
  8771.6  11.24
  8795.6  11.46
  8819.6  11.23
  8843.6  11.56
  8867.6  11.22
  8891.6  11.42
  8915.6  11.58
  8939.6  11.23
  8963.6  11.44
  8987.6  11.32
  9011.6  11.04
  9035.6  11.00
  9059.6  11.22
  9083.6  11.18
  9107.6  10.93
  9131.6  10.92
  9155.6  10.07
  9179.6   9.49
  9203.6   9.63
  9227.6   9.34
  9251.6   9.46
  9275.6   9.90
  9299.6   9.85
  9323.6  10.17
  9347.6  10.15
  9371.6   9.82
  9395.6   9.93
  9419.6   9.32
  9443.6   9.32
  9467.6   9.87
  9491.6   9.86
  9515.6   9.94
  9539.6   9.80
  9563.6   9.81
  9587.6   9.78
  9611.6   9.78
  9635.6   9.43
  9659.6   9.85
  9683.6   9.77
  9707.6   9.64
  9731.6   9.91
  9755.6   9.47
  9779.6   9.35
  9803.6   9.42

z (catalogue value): 0.000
